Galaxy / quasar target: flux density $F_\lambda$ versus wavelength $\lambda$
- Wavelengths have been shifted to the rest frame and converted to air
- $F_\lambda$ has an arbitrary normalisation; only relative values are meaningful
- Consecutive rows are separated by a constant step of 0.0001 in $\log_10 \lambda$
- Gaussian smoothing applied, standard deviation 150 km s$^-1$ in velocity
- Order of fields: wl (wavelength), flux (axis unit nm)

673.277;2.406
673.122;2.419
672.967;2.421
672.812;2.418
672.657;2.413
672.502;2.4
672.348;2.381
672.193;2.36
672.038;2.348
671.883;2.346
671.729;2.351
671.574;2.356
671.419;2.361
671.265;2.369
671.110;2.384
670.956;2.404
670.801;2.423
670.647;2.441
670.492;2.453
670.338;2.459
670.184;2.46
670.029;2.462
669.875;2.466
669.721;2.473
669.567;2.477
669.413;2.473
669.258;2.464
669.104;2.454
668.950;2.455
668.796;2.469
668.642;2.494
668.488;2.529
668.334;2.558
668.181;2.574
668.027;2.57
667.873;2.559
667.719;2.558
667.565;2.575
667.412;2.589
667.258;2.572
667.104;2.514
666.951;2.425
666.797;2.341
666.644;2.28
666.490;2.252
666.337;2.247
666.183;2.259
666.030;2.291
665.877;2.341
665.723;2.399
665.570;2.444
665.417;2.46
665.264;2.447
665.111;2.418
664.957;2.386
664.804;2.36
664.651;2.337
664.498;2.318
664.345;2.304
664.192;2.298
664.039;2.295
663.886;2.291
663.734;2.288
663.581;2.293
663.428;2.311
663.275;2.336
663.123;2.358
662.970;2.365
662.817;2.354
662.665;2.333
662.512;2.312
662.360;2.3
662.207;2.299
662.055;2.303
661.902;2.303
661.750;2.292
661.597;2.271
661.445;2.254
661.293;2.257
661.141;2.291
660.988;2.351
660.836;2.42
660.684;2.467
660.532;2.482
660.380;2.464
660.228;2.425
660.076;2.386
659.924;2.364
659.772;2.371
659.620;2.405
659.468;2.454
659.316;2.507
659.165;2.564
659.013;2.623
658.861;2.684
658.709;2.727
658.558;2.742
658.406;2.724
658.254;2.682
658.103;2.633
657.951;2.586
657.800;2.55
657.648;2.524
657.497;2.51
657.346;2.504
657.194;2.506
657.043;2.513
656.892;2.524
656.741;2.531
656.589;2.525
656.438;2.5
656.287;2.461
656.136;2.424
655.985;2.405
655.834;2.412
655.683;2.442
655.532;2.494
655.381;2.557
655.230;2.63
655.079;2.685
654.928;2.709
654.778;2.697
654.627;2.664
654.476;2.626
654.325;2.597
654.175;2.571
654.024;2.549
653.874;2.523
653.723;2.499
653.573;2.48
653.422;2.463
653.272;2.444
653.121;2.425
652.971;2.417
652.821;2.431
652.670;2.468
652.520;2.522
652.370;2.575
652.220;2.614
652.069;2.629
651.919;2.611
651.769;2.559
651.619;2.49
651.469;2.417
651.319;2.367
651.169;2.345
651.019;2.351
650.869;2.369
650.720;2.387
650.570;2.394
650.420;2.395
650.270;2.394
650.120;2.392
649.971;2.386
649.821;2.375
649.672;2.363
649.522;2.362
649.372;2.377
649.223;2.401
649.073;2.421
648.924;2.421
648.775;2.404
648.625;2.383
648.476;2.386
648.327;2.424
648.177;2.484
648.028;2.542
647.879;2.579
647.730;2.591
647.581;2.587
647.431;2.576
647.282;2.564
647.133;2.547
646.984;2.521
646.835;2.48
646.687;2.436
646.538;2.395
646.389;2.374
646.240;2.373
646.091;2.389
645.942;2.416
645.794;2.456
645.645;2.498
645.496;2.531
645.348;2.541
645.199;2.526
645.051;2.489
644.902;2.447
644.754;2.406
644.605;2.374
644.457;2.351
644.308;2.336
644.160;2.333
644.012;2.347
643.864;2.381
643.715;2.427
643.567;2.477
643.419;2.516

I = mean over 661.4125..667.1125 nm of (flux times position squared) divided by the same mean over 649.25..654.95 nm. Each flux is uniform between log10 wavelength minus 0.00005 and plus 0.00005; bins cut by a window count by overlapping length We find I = 1.0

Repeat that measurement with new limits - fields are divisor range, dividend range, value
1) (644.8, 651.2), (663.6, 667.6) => 1.02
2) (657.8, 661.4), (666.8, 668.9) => 1.04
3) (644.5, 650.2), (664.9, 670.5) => 1.06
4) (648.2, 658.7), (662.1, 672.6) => 1.00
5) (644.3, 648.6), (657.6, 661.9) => 1.04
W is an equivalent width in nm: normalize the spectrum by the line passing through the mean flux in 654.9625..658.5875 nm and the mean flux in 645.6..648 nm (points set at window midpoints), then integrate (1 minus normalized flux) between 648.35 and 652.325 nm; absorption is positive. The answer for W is 0.13 nm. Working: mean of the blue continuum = 2.49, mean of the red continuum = 2.54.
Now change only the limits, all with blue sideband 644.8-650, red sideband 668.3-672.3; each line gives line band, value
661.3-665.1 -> 0.19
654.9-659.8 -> -0.20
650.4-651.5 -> 0.04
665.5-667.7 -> 0.03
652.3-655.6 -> -0.13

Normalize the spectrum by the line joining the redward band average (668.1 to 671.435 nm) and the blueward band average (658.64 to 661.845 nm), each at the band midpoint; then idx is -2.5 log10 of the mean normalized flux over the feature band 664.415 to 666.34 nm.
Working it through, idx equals 0.04 mag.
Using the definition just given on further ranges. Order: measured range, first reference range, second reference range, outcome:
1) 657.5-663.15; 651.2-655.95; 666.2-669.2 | 0.03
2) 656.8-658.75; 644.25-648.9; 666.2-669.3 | -0.05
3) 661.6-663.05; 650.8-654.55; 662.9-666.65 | 0.02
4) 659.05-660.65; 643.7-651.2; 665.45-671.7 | 0.00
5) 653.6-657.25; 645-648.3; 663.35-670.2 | -0.04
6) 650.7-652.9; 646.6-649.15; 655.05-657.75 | 0.01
